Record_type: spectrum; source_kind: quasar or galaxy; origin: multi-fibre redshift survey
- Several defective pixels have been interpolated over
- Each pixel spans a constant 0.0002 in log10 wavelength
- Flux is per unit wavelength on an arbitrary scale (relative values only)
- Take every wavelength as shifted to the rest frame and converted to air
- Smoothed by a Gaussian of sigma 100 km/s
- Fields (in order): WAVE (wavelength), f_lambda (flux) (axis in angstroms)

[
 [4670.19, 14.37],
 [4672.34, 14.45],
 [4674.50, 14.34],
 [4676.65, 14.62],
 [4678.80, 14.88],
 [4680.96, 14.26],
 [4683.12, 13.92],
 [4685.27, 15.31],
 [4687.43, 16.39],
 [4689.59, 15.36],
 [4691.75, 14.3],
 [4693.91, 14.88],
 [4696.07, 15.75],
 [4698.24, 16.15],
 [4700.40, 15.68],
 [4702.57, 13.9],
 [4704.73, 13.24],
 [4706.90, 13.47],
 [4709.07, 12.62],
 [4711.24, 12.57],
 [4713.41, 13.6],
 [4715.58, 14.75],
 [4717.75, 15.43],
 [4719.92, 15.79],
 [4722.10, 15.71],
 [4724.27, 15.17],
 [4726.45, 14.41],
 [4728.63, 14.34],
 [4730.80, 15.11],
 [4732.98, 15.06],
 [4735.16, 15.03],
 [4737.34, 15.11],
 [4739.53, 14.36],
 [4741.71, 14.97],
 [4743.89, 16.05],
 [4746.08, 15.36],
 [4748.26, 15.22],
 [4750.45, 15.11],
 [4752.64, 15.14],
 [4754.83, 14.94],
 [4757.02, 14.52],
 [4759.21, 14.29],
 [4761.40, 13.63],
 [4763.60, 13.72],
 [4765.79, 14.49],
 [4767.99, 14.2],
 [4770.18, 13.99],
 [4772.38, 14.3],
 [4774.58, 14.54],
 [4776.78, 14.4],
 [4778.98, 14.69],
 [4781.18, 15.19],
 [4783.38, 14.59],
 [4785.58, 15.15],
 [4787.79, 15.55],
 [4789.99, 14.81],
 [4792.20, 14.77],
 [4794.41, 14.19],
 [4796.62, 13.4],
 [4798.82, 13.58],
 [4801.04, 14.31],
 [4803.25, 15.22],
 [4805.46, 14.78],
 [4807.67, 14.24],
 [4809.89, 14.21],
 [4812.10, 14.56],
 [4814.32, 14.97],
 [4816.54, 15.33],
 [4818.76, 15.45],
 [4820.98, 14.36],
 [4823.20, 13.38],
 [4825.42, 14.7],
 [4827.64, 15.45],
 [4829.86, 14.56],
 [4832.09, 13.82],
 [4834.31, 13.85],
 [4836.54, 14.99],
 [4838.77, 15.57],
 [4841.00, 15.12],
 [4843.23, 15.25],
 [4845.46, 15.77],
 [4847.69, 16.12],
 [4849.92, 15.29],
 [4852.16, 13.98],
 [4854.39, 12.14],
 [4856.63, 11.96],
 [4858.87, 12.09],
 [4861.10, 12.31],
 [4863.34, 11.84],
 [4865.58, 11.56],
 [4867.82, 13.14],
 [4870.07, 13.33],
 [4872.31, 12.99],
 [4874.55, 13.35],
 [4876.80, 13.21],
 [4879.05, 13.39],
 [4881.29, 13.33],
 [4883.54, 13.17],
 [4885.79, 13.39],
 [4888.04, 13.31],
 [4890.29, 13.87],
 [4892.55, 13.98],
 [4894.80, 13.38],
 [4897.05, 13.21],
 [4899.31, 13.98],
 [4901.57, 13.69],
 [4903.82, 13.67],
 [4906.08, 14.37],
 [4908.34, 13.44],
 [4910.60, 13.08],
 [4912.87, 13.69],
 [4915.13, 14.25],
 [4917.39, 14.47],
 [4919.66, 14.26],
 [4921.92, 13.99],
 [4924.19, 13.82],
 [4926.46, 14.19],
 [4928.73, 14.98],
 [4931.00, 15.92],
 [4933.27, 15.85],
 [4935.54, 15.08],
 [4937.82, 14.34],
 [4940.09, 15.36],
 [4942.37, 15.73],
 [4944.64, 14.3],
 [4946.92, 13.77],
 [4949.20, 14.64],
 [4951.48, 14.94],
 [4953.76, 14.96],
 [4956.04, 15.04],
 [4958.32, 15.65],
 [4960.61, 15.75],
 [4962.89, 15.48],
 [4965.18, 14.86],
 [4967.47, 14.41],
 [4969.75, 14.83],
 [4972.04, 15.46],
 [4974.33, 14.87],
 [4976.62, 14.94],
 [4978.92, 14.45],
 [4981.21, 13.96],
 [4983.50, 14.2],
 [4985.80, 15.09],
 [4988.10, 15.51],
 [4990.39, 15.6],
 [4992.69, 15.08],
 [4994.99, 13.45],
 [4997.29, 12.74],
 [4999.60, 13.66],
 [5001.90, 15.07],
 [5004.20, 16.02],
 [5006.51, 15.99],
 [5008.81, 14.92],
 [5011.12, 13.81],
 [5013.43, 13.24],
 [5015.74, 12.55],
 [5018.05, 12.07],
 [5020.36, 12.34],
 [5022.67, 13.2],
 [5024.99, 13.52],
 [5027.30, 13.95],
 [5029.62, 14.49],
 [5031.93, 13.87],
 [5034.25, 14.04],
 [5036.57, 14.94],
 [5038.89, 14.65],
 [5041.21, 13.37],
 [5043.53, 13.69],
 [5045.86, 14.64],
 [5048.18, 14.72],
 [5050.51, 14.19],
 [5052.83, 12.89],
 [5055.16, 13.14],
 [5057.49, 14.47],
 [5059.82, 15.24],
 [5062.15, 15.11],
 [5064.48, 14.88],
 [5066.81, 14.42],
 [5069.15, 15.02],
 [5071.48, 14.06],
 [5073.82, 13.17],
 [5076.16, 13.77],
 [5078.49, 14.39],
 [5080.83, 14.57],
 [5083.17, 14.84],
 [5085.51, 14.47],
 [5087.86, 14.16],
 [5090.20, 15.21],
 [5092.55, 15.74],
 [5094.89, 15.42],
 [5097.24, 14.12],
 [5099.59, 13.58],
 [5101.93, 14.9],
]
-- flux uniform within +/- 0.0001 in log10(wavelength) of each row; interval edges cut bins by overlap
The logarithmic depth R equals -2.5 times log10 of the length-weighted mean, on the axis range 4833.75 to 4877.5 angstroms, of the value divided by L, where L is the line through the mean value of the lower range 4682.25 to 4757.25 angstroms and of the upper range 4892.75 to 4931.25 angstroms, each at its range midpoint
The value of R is 0.04 mag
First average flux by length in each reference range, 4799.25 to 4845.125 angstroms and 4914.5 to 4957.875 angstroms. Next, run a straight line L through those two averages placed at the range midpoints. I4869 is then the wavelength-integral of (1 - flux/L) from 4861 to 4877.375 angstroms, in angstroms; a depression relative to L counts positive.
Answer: 2.2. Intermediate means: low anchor 14.7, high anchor 14.8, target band 12.7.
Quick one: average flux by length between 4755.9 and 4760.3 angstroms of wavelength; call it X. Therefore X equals 14.4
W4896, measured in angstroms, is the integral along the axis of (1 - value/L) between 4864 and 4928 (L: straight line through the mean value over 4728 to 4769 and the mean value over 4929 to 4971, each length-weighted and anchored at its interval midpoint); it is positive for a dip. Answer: 6.1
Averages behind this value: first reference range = 14.8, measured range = 13.6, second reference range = 15.1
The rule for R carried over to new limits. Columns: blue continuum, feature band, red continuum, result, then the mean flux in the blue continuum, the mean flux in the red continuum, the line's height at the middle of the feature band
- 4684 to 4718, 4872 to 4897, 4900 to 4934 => 0.068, 14.6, 14.2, 14.3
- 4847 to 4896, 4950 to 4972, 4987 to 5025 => -0.101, 13.2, 14.1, 13.8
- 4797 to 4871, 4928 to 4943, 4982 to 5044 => -0.087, 14.2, 14.1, 14.1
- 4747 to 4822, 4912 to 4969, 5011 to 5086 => -0.042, 14.6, 14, 14.2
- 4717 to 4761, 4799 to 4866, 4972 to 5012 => 0.049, 15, 14.7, 14.9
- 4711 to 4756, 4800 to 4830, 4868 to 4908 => -0.038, 15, 13.5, 14.2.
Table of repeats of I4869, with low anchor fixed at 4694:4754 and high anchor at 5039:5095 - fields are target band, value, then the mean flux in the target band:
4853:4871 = 2.85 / 12.3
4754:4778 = 0.76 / 14.3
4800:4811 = 0.10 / 14.6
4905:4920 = 0.67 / 13.9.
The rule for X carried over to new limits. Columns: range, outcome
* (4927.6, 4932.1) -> 15.4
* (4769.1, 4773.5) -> 14.1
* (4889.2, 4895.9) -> 13.7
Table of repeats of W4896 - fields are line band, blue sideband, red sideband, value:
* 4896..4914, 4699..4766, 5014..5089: 0.8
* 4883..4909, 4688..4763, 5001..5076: 1.4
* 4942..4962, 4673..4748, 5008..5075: -1.1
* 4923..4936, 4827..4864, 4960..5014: -0.4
